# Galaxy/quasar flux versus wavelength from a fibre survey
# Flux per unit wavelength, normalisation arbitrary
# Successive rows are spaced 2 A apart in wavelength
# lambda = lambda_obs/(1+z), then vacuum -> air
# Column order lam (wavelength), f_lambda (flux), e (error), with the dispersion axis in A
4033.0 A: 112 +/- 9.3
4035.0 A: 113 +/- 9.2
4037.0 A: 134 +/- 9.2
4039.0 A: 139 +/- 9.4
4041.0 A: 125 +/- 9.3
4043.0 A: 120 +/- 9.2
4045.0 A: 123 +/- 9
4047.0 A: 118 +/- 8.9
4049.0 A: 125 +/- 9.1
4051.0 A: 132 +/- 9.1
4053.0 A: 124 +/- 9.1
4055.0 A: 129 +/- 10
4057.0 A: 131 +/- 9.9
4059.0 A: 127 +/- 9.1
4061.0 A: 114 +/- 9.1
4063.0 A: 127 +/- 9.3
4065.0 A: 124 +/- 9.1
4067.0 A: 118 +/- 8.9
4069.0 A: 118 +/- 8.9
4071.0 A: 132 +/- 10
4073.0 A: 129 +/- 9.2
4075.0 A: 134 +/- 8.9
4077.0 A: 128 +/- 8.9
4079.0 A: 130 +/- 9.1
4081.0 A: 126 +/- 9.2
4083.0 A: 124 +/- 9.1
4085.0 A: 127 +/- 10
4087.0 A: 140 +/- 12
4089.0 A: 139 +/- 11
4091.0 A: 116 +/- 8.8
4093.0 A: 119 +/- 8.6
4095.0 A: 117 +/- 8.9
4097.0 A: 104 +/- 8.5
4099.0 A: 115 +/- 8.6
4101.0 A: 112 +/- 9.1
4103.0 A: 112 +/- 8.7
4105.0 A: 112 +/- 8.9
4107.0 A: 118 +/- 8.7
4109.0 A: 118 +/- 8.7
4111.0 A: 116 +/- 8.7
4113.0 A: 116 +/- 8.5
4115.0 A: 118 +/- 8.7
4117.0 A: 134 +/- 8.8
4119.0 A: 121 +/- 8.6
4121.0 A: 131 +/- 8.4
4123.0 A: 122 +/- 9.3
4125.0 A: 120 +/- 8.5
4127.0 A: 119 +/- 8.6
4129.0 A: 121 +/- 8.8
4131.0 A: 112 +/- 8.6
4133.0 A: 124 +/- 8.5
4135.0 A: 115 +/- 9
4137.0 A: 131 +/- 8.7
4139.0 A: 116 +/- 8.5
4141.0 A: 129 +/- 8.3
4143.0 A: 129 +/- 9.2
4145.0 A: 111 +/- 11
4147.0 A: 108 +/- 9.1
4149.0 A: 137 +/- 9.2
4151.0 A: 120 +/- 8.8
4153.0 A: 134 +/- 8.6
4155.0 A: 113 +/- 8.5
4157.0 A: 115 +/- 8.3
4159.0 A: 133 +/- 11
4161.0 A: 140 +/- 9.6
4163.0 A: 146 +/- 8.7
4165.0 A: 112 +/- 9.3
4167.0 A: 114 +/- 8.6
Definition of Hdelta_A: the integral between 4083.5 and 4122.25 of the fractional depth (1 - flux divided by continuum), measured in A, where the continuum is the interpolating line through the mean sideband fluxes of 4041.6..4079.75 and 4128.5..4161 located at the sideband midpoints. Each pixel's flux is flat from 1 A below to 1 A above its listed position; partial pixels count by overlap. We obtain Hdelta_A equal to 1.1 A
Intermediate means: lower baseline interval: 125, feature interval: 120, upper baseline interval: 122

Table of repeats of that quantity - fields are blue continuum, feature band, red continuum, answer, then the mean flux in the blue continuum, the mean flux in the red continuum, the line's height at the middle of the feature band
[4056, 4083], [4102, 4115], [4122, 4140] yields 0.70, 126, 120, 122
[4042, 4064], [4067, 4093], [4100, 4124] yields -1.22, 125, 119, 122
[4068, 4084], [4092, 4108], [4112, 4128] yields 1.44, 128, 123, 125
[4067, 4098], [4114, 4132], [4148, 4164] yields 0.81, 125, 130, 128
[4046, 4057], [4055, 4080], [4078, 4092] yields 0.25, 126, 129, 127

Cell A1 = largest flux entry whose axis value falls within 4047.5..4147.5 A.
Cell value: 140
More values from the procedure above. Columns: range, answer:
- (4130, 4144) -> 131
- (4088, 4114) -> 139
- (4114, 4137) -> 134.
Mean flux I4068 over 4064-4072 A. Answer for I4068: 123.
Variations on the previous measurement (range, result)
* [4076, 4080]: 129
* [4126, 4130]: 120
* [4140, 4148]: 119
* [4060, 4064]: 120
